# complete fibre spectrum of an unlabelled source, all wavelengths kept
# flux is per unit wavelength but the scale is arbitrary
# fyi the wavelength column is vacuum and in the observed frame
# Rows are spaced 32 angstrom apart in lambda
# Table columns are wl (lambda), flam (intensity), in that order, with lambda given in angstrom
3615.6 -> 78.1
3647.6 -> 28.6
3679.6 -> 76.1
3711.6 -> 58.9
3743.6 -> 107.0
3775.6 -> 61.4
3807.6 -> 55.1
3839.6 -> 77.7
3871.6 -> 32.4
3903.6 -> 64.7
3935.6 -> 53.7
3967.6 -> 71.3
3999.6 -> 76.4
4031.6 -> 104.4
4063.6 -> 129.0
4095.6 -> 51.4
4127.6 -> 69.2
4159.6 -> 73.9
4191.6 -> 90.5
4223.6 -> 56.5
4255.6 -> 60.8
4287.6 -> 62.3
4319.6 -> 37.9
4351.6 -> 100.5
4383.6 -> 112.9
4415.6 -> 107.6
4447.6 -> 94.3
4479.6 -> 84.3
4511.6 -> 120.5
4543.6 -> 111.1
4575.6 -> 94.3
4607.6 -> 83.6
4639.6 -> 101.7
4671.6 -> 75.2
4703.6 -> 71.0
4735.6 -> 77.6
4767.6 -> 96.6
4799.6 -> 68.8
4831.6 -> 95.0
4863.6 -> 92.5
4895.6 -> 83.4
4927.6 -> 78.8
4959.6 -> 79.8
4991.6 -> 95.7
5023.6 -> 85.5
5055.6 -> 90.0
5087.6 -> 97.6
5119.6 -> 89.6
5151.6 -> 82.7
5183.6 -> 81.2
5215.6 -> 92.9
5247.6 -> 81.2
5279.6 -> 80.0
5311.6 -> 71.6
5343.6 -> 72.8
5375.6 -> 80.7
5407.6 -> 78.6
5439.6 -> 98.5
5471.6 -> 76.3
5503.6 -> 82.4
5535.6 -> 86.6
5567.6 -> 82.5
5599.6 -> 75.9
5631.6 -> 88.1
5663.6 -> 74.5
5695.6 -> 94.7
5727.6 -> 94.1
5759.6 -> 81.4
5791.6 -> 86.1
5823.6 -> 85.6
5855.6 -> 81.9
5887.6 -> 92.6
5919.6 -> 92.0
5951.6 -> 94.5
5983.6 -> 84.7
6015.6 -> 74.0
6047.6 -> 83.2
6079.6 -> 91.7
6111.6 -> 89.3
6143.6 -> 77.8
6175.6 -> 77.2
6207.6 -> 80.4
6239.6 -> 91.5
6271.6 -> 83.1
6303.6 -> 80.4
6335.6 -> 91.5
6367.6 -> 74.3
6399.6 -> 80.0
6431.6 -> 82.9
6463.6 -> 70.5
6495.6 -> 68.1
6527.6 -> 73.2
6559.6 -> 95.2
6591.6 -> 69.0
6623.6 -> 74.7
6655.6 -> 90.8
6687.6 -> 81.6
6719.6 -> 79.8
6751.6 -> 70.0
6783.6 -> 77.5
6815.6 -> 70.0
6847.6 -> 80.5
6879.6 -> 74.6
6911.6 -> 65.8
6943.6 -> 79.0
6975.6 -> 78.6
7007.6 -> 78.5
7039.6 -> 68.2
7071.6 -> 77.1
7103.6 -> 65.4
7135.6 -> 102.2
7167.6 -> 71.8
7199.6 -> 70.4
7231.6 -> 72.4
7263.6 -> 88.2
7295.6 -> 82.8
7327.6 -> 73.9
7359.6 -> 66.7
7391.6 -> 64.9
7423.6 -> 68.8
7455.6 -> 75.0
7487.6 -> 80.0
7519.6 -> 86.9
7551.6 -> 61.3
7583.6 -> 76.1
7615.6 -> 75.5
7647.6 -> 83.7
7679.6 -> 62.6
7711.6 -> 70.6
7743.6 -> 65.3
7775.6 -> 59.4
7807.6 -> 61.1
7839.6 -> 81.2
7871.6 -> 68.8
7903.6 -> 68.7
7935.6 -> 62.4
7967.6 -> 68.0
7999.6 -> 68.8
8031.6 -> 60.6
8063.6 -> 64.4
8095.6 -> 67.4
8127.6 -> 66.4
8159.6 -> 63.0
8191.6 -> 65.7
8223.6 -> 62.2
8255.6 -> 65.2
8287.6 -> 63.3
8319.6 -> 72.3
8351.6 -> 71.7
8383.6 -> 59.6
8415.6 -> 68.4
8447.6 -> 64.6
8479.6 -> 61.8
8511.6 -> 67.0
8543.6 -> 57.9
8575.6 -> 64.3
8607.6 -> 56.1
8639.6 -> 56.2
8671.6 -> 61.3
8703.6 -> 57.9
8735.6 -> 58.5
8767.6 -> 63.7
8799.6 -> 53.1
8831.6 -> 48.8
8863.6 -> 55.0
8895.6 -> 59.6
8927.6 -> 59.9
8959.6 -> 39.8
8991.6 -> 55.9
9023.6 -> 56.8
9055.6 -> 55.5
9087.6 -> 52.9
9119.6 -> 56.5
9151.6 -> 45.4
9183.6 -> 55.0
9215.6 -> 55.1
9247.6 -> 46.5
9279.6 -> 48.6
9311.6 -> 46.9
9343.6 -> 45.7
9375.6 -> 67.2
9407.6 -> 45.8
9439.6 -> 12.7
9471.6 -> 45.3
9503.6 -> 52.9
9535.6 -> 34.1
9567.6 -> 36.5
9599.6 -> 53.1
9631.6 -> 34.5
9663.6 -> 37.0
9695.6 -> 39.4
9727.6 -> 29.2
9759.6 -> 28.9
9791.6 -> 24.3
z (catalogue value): 0.086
